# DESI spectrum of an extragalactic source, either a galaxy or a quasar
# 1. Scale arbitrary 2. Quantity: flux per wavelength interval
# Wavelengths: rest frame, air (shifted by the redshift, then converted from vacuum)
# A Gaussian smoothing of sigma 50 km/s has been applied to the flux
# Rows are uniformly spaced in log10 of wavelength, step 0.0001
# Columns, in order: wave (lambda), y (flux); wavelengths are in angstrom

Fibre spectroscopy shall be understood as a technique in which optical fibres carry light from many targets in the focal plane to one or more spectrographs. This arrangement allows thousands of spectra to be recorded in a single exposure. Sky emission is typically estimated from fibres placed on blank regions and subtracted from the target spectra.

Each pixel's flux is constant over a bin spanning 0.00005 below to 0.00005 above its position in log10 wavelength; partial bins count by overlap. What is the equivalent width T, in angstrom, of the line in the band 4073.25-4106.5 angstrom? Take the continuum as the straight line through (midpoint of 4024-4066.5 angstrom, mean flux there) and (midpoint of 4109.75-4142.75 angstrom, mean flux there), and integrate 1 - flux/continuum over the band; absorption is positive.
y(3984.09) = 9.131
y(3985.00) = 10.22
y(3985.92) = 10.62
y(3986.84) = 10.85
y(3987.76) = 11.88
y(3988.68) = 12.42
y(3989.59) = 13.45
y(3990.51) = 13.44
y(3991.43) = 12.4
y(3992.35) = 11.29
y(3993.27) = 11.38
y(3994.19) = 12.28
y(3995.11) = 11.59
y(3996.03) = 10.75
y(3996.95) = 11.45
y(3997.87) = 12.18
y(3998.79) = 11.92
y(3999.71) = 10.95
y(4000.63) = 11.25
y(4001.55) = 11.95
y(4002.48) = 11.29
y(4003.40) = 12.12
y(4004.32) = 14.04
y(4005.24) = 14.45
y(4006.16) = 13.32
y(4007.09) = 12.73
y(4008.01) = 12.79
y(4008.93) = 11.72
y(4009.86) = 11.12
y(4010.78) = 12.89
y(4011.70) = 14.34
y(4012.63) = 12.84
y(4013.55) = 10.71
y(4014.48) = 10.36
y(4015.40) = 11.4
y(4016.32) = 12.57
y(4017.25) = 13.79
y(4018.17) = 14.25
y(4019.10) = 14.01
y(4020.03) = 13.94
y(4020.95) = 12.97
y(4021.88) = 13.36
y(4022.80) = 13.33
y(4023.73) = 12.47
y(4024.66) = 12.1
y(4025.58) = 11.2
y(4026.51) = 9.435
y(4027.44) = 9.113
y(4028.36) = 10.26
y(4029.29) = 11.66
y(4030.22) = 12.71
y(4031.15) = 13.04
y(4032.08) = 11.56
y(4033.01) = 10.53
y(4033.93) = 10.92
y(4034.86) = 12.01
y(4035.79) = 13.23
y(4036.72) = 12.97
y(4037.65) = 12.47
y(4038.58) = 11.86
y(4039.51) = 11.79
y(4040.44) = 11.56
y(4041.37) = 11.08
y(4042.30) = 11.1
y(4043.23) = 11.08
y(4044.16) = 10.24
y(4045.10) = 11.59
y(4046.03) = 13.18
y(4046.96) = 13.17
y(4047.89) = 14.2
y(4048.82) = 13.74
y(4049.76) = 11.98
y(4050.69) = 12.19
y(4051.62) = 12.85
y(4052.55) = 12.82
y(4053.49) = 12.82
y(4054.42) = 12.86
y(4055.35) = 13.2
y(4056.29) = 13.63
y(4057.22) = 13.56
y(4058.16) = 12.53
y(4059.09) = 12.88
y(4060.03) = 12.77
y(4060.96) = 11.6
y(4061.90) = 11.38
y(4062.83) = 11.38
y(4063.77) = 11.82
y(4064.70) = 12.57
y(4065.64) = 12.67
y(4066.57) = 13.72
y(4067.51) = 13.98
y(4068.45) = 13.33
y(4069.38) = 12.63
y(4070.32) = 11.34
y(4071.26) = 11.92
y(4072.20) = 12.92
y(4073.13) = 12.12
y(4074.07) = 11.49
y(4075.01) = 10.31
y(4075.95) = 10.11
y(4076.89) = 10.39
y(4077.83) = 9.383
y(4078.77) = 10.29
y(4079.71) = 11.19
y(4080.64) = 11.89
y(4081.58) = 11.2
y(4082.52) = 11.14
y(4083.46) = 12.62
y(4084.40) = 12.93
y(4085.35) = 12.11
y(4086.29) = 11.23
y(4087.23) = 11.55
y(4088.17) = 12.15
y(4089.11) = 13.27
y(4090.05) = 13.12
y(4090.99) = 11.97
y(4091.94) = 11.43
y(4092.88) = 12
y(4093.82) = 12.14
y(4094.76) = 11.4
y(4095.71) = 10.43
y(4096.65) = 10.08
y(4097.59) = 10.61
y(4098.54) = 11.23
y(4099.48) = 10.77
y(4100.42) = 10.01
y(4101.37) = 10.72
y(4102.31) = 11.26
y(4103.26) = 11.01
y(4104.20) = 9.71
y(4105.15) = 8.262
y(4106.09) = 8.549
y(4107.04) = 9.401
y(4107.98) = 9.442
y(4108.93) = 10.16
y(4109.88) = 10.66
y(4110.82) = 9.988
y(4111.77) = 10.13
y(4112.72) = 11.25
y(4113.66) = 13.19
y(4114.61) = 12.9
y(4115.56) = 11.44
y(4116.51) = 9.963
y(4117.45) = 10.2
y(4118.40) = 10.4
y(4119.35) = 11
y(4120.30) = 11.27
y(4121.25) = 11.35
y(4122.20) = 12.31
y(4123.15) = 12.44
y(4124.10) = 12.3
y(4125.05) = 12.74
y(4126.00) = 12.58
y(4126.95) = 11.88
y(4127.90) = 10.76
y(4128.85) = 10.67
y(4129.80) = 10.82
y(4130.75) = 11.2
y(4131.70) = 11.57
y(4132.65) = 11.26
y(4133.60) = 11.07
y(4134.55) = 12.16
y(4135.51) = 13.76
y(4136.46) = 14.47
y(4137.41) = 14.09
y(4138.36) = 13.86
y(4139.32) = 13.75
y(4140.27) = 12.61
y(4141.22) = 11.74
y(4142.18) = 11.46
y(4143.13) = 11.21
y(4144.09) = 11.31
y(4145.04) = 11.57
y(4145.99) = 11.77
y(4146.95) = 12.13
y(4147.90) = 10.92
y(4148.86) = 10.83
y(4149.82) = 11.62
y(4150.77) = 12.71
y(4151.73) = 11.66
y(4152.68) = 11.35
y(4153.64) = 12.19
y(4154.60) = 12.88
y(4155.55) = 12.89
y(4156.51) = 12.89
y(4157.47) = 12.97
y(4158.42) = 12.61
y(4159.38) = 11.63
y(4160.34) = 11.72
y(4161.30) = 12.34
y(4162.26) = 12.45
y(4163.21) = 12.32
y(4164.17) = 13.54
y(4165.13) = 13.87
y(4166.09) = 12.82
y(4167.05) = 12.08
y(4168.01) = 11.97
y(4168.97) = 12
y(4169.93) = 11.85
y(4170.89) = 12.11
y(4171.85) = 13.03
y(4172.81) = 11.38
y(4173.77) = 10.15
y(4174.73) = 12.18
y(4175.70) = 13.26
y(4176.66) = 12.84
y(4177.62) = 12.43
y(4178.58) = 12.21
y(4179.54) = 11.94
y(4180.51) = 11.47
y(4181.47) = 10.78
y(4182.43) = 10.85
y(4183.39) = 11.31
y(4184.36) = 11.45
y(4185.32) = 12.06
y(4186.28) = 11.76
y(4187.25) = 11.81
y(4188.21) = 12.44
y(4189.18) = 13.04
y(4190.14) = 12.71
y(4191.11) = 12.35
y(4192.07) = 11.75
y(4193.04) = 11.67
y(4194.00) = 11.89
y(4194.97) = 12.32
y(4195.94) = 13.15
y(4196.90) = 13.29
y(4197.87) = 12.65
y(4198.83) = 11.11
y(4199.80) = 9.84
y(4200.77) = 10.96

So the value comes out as 2.35 angstrom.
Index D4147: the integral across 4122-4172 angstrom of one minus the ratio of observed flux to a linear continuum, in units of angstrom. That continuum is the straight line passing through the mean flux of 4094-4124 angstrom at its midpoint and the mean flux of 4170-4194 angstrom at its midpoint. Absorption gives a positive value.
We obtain -3.66 angstrom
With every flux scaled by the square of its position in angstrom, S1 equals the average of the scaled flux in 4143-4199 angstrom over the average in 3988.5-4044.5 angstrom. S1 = 1.08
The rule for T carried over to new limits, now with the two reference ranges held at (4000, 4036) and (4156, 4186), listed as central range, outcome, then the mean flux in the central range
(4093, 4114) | 2.94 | 10.5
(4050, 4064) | -0.39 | 12.6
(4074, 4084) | 1.06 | 10.9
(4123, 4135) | 0.53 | 11.6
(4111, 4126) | 0.80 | 11.5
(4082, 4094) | 0.07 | 12.1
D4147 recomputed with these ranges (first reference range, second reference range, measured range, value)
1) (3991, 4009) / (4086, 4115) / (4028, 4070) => -2.9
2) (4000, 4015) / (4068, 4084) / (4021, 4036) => 0.5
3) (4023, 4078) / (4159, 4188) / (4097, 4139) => 2.8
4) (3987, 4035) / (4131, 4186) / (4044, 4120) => 3.3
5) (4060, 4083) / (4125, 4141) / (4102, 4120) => 2.4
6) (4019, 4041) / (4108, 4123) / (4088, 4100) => -0.3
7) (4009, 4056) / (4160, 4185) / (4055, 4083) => 0.5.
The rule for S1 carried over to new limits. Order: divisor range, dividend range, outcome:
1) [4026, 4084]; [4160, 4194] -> 1.07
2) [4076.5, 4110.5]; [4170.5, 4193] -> 1.14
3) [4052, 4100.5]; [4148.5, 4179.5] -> 1.08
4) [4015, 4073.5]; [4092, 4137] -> 0.93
